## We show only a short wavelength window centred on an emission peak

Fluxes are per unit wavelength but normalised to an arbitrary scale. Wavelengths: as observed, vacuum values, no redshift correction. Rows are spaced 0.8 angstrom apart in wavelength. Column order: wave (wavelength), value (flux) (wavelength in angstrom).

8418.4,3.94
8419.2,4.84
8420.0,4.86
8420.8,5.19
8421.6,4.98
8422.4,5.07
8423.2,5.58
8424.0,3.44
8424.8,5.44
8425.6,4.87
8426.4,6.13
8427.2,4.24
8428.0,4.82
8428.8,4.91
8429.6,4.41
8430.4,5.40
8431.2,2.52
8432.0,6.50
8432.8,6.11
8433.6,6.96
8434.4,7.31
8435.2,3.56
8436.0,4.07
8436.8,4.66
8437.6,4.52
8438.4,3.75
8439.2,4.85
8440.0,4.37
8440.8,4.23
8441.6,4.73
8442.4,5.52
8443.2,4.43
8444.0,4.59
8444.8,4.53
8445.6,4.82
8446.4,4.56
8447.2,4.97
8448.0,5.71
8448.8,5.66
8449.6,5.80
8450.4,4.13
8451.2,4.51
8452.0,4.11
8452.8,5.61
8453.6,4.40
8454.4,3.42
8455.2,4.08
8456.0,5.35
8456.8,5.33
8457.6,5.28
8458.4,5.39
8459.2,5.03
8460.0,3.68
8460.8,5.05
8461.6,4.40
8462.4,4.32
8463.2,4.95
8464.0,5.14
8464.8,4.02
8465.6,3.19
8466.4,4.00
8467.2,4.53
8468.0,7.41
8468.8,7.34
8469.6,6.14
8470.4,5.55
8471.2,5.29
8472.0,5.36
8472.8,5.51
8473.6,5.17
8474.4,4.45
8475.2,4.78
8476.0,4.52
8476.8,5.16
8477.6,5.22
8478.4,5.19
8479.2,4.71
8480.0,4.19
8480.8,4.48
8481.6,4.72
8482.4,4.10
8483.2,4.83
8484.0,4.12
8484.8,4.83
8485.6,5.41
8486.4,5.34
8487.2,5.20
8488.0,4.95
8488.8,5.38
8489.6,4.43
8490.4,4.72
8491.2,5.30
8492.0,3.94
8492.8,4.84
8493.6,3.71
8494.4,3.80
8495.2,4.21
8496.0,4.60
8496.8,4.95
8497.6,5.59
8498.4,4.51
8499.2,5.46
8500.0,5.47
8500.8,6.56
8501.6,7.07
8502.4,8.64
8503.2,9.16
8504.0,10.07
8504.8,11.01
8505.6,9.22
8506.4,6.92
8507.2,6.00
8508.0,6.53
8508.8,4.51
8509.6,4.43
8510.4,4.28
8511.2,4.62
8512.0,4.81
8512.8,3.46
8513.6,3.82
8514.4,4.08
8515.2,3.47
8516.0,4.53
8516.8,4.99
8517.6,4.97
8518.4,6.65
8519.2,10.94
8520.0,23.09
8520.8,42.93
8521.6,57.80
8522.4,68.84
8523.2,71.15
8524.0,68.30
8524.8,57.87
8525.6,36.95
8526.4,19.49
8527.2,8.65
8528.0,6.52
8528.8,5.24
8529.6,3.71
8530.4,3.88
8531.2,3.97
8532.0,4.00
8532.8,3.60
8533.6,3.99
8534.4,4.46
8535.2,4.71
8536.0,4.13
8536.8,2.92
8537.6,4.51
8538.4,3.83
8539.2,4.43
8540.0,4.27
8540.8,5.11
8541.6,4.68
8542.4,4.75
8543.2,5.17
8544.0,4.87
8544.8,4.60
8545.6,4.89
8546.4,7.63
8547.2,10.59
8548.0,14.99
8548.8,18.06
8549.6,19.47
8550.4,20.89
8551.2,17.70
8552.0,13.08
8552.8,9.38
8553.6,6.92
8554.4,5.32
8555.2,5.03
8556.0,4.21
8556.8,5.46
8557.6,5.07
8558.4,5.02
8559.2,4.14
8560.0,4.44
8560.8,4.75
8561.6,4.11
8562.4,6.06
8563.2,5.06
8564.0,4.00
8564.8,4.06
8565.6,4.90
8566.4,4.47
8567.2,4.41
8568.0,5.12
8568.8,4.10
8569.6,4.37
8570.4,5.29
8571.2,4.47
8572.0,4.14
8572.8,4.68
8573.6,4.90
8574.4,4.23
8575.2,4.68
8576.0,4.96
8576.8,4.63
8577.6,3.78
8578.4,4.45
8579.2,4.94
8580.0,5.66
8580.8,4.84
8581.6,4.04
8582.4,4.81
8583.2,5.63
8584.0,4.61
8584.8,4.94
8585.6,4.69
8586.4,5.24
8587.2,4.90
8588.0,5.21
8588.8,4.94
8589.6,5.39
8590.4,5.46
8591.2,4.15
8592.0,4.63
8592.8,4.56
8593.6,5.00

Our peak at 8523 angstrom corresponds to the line H-alpha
